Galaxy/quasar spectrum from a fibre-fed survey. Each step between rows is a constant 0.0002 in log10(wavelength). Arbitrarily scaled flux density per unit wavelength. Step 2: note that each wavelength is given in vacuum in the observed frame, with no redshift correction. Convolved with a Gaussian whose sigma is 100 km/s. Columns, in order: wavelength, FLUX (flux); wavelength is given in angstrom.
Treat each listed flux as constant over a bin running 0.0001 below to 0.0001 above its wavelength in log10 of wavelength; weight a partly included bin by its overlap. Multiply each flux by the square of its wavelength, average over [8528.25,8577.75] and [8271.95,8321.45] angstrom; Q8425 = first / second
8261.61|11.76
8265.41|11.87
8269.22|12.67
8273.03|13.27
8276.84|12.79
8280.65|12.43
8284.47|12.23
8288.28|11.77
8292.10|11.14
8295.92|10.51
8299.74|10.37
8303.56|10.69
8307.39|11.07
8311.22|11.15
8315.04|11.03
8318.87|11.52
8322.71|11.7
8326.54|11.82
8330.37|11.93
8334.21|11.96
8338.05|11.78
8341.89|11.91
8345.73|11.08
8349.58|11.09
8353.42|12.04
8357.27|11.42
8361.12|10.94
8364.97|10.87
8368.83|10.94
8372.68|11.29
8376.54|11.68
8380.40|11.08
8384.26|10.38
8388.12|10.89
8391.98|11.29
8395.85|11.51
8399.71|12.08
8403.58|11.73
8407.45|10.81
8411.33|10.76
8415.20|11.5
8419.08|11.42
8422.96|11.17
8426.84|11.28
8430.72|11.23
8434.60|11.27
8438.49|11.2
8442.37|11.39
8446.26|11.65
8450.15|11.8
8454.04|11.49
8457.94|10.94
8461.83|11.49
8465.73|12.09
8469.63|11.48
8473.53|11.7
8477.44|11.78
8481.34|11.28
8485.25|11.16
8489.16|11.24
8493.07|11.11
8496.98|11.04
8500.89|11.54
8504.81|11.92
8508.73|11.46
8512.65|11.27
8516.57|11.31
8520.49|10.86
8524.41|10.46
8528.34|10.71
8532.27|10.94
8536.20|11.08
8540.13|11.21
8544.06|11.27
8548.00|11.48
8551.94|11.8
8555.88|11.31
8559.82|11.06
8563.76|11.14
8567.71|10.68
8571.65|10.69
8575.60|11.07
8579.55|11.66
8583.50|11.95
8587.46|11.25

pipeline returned 1.03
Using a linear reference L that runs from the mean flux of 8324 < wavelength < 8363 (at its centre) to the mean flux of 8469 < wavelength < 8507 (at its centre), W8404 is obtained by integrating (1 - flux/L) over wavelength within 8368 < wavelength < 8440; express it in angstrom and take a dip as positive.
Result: 1.77 angstrom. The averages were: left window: 11.6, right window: 11.4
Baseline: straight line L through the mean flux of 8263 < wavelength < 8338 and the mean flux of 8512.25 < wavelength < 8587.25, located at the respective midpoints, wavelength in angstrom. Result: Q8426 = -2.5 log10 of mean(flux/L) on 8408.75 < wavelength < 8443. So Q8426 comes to 0.02 mag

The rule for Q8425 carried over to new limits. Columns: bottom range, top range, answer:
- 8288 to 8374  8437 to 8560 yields 1.04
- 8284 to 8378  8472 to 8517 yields 1.04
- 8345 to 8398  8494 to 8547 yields 1.03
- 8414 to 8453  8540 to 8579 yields 1.01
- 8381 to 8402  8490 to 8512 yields 1.04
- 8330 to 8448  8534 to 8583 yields 1.03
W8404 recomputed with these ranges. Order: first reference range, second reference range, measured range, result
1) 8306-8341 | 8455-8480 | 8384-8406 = 0.37 angstrom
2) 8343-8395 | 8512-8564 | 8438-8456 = -0.61 angstrom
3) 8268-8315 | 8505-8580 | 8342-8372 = 0.68 angstrom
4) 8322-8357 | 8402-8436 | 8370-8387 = 0.56 angstrom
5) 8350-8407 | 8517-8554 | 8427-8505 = -1.72 angstrom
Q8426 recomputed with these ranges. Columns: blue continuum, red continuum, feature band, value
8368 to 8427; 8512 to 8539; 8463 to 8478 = -0.06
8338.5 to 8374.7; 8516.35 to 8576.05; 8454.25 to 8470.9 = -0.03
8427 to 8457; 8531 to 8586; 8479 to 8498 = 0.02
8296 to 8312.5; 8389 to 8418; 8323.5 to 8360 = -0.06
